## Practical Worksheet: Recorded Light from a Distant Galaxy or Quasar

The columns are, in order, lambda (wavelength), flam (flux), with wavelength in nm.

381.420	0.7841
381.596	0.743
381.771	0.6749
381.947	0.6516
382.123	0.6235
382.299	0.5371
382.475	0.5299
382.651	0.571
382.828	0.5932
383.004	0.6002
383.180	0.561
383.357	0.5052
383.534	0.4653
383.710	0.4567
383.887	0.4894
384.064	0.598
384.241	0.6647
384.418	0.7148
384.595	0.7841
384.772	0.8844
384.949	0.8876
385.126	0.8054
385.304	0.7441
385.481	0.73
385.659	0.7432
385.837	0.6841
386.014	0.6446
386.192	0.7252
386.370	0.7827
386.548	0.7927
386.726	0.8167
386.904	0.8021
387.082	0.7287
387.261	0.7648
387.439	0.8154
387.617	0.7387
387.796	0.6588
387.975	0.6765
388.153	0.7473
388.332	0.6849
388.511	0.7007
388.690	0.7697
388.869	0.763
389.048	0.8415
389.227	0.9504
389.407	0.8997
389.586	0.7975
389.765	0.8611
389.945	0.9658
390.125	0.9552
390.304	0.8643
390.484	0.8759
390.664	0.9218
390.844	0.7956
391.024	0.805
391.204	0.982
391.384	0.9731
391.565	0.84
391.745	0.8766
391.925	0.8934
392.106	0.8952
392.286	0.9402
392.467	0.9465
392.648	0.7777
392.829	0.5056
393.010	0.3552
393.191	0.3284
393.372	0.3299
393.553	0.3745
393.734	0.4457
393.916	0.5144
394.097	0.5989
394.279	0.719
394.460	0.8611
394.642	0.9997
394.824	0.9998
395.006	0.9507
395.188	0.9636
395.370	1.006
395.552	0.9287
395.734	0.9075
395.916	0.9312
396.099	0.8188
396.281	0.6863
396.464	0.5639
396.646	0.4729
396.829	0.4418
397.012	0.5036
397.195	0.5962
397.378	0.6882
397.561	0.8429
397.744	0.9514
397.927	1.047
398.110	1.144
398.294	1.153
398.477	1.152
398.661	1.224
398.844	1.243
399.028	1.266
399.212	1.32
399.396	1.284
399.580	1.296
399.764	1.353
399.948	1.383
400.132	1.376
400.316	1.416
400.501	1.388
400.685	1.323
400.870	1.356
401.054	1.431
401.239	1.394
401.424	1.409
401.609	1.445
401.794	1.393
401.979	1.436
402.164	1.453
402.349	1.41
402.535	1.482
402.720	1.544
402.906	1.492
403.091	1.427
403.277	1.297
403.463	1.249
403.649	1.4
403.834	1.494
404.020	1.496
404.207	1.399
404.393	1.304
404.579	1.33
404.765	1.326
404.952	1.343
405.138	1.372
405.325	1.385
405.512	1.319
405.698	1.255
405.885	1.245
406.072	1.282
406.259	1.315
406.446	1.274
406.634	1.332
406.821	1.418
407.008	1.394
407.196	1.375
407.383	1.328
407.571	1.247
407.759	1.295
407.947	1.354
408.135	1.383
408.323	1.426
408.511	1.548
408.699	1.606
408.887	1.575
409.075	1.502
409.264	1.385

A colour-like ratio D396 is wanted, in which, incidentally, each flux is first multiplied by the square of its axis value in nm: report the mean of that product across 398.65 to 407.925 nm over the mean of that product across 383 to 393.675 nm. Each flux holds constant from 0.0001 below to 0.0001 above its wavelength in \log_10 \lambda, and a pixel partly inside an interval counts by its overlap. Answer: 1.98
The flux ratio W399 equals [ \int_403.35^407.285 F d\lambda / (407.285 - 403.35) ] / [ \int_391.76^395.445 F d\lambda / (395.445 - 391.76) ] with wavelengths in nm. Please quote 1.9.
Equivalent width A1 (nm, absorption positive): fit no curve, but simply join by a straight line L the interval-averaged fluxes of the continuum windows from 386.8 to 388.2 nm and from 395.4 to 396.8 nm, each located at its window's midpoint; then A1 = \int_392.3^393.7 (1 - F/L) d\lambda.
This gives 0.40 nm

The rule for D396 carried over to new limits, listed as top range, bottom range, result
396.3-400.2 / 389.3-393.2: 1.26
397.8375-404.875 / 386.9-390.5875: 1.79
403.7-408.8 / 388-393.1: 1.79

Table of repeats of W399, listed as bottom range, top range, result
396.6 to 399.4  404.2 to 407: 1.39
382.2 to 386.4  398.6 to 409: 2.11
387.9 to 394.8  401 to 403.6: 1.85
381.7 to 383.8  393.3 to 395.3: 1.26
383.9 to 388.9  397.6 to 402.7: 1.78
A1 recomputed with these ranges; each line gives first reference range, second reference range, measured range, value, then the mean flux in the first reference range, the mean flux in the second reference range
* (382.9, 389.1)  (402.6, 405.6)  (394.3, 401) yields 0.76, 0.707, 1.39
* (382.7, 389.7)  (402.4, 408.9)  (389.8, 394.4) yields 0.84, 0.718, 1.38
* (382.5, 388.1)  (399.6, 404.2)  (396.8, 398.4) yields 0.51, 0.69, 1.41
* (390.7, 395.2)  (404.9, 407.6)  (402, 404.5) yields -0.47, 0.745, 1.33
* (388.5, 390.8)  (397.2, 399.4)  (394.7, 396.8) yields 0.38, 0.863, 1.08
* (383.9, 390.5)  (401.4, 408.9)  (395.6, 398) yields 0.81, 0.776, 1.38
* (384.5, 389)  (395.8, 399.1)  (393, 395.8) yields 0.43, 0.756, 0.872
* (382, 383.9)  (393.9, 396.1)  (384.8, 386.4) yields -0.36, 0.543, 0.875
